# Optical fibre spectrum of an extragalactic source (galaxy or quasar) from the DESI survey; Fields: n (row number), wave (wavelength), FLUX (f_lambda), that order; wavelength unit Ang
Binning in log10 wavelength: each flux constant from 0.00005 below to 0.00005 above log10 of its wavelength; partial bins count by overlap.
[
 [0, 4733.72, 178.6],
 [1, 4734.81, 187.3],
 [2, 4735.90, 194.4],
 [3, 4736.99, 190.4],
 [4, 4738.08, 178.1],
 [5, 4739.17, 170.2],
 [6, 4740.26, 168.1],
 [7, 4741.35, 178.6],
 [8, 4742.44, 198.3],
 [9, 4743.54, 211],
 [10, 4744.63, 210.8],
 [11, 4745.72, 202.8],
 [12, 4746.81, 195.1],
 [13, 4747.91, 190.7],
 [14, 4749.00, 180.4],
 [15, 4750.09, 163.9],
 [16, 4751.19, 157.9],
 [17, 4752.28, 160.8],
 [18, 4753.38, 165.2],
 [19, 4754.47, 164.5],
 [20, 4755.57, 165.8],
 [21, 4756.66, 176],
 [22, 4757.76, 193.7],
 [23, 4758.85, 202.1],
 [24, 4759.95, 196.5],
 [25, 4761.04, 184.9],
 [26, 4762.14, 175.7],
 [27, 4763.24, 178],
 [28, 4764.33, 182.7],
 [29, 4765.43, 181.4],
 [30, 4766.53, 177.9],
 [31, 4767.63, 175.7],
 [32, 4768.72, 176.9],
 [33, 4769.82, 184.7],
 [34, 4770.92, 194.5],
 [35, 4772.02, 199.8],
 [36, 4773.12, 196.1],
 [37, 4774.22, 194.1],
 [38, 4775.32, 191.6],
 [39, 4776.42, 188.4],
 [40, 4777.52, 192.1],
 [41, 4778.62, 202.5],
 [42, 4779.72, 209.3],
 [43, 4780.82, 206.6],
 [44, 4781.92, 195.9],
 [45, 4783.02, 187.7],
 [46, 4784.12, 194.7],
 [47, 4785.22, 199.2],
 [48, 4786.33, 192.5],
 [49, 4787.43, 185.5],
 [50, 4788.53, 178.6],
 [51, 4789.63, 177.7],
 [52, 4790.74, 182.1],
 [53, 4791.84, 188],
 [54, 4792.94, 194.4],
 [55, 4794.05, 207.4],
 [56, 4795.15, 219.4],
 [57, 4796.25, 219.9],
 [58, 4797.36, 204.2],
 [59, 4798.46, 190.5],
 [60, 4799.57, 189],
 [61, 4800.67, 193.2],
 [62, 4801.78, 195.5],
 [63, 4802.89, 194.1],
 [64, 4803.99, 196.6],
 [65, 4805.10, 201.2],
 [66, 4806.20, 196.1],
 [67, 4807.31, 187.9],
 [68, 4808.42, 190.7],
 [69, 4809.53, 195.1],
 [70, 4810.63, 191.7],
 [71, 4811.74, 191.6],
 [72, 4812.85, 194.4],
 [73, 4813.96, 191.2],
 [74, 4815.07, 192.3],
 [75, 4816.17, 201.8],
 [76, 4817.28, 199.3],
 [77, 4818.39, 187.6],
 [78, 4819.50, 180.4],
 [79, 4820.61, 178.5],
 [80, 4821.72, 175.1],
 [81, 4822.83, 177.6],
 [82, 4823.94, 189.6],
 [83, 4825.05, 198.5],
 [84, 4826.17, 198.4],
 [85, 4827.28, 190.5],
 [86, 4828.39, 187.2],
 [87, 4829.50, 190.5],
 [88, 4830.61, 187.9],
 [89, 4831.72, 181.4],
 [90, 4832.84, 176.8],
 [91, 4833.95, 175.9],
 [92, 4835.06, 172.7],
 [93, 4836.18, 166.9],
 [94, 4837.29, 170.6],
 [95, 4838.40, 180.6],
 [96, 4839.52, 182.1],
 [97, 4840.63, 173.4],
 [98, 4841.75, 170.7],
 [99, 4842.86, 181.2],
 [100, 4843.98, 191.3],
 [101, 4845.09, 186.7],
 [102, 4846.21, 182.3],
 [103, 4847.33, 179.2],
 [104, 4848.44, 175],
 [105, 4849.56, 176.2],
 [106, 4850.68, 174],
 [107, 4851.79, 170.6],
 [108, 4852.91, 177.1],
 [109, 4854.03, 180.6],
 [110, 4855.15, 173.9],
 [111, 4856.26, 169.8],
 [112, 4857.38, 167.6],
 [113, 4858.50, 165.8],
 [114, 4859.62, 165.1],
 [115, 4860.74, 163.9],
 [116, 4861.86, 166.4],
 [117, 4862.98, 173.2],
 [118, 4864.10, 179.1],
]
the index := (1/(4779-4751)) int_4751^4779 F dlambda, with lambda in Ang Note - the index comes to 183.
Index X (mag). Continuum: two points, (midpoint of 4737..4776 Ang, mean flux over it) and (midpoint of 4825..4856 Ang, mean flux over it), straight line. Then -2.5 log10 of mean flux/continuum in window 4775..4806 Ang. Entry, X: -0.08 mag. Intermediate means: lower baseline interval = 184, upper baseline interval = 180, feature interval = 196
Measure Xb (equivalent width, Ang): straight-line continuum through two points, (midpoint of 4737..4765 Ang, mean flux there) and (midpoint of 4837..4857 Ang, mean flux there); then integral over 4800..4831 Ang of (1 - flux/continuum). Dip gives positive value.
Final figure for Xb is -2.1 Ang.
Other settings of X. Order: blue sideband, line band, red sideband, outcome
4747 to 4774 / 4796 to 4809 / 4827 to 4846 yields -0.09 mag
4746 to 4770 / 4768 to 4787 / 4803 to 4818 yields -0.05 mag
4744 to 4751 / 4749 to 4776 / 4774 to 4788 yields 0.07 mag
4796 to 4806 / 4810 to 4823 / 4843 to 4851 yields 0.02 mag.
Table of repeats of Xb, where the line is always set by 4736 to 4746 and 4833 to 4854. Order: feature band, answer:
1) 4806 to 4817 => -0.7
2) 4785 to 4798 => -0.9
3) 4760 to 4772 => 0.3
